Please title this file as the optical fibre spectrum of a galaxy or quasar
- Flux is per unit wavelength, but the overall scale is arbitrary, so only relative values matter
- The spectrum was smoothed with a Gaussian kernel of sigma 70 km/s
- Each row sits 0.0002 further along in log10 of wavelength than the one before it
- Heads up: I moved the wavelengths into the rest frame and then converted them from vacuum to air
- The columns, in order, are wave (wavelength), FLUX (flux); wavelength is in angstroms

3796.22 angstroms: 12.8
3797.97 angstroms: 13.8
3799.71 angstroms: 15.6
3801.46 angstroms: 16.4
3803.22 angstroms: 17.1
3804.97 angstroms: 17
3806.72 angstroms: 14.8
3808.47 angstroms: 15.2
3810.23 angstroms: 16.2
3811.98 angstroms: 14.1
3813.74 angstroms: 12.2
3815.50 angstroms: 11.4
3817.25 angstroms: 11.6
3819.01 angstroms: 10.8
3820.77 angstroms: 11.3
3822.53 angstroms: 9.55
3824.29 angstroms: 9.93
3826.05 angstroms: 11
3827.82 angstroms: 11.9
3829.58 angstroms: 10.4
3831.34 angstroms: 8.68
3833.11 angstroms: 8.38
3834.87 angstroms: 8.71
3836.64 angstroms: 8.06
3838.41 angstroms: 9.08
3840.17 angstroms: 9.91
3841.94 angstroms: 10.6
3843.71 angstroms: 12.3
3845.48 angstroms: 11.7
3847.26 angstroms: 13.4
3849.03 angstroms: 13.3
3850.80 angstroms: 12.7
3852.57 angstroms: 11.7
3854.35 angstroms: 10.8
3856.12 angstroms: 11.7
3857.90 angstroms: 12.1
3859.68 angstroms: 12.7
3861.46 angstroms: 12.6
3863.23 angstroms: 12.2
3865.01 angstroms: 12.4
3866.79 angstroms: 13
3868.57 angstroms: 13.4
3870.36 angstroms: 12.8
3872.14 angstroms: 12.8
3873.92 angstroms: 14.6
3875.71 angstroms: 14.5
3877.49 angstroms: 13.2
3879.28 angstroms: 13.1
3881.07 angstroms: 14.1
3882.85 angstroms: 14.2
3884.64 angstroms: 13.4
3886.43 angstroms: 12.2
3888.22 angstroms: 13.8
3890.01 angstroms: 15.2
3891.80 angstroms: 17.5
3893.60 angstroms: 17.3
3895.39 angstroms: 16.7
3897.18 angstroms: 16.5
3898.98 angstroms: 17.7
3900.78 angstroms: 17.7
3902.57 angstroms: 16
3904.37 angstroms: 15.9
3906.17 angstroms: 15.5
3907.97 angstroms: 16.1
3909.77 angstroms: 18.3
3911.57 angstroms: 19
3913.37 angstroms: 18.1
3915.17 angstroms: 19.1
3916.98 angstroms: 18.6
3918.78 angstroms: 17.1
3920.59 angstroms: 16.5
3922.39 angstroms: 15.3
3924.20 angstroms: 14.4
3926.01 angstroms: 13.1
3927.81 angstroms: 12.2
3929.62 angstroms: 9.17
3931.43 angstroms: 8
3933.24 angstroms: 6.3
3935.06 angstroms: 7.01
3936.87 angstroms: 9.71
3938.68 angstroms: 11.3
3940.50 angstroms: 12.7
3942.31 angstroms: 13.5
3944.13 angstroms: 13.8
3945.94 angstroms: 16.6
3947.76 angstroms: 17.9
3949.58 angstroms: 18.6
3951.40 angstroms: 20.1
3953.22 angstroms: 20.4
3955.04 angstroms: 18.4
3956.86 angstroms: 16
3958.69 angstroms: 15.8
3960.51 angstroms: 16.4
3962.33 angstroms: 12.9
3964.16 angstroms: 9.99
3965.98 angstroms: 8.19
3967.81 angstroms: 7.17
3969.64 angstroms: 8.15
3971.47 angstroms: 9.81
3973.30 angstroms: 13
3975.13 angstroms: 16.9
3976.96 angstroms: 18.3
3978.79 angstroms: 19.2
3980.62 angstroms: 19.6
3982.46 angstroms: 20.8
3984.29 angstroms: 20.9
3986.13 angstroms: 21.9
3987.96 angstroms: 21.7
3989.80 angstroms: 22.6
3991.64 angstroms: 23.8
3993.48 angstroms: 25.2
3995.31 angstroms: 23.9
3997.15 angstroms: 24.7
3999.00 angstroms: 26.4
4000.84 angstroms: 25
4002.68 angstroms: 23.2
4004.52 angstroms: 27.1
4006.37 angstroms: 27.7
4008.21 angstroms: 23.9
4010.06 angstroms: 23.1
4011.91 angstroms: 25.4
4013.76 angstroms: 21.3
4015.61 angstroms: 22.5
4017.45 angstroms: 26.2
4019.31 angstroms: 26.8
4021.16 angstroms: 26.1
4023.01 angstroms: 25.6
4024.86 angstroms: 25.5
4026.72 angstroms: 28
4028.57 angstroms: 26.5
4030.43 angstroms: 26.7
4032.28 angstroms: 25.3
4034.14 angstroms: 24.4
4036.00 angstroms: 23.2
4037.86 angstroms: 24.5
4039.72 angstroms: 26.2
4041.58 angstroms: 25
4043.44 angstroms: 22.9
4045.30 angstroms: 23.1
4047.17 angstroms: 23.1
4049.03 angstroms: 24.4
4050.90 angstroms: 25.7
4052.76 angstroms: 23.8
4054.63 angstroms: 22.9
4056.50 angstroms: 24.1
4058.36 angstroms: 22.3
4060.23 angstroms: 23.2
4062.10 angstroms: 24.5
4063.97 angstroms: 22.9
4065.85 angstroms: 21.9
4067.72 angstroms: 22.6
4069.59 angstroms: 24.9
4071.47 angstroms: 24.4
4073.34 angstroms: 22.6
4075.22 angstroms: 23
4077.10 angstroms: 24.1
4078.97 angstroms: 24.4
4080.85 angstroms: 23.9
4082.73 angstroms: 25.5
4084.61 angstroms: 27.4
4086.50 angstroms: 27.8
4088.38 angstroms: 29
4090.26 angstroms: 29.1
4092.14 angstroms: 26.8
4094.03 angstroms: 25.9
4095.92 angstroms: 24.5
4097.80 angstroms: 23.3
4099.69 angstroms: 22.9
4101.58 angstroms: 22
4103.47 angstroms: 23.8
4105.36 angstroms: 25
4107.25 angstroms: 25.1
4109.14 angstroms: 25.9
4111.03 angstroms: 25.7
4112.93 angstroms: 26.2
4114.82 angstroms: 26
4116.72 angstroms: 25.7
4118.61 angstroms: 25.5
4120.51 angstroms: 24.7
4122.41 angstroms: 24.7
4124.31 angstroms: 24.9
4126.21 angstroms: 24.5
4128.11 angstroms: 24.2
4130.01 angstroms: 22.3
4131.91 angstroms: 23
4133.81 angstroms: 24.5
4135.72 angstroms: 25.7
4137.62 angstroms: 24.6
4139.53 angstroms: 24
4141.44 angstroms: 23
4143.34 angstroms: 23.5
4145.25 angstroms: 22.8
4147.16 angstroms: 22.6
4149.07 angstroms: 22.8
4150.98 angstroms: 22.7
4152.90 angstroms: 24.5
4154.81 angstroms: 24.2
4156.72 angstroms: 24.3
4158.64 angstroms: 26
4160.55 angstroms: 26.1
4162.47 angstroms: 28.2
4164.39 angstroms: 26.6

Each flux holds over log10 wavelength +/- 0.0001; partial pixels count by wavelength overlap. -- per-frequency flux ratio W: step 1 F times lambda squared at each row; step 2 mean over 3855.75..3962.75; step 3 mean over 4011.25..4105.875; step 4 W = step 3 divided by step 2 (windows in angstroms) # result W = 1.81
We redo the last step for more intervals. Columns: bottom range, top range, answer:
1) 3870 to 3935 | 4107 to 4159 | 1.85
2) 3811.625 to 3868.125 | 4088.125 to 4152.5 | 2.51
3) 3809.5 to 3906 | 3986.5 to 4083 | 2.08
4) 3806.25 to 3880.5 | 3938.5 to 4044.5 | 1.87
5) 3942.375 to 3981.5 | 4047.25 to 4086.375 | 1.68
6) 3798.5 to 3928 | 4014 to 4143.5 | 2.00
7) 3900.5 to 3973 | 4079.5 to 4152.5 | 1.90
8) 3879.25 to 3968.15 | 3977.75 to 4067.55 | 1.71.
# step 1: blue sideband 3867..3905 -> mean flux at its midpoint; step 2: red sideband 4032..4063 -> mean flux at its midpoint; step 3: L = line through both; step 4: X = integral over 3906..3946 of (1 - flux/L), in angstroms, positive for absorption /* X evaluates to 7.28 angstroms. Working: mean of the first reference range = 14.8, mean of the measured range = 13.9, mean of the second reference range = 24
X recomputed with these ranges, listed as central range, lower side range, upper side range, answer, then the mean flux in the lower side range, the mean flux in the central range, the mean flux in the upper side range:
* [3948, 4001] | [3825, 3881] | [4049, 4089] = 2.5 angstroms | 11.8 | 18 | 24.3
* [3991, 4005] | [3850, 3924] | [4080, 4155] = -3.7 angstroms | 14.8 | 24.9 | 24.8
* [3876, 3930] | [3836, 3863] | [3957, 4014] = -3.7 angstroms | 11.6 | 15.6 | 19.4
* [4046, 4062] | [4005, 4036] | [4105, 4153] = 0.8 angstroms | 25.3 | 23.7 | 24.4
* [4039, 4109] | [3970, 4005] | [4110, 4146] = -3.9 angstroms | 21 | 24.4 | 24.5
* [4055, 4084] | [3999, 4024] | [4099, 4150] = 1.1 angstroms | 25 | 23.7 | 24.3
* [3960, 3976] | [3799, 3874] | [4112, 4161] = 5.7 angstroms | 12.2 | 11.2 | 24.3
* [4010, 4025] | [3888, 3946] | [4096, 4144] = -4.0 angstroms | 14.7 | 24.8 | 24.4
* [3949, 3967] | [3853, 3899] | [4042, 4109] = 2.5 angstroms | 13.8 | 15.6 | 24.4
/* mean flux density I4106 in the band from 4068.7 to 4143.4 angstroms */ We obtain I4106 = 24.9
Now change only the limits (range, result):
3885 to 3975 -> 14.5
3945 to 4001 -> 18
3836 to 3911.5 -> 13.7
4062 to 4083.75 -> 23.7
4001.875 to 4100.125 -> 24.7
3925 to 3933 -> 10.3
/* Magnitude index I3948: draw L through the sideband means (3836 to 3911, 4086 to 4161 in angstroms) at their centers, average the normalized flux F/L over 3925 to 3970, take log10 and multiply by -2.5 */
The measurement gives 0.29 mag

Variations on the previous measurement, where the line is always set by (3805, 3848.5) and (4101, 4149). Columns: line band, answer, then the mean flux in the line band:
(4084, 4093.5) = -0.22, 27.9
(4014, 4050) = -0.22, 25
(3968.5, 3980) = 0.25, 14.2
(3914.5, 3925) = -0.09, 16.8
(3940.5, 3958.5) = -0.01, 17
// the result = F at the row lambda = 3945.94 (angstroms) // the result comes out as 16.6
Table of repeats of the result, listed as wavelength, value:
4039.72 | 26.2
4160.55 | 26.1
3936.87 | 9.71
